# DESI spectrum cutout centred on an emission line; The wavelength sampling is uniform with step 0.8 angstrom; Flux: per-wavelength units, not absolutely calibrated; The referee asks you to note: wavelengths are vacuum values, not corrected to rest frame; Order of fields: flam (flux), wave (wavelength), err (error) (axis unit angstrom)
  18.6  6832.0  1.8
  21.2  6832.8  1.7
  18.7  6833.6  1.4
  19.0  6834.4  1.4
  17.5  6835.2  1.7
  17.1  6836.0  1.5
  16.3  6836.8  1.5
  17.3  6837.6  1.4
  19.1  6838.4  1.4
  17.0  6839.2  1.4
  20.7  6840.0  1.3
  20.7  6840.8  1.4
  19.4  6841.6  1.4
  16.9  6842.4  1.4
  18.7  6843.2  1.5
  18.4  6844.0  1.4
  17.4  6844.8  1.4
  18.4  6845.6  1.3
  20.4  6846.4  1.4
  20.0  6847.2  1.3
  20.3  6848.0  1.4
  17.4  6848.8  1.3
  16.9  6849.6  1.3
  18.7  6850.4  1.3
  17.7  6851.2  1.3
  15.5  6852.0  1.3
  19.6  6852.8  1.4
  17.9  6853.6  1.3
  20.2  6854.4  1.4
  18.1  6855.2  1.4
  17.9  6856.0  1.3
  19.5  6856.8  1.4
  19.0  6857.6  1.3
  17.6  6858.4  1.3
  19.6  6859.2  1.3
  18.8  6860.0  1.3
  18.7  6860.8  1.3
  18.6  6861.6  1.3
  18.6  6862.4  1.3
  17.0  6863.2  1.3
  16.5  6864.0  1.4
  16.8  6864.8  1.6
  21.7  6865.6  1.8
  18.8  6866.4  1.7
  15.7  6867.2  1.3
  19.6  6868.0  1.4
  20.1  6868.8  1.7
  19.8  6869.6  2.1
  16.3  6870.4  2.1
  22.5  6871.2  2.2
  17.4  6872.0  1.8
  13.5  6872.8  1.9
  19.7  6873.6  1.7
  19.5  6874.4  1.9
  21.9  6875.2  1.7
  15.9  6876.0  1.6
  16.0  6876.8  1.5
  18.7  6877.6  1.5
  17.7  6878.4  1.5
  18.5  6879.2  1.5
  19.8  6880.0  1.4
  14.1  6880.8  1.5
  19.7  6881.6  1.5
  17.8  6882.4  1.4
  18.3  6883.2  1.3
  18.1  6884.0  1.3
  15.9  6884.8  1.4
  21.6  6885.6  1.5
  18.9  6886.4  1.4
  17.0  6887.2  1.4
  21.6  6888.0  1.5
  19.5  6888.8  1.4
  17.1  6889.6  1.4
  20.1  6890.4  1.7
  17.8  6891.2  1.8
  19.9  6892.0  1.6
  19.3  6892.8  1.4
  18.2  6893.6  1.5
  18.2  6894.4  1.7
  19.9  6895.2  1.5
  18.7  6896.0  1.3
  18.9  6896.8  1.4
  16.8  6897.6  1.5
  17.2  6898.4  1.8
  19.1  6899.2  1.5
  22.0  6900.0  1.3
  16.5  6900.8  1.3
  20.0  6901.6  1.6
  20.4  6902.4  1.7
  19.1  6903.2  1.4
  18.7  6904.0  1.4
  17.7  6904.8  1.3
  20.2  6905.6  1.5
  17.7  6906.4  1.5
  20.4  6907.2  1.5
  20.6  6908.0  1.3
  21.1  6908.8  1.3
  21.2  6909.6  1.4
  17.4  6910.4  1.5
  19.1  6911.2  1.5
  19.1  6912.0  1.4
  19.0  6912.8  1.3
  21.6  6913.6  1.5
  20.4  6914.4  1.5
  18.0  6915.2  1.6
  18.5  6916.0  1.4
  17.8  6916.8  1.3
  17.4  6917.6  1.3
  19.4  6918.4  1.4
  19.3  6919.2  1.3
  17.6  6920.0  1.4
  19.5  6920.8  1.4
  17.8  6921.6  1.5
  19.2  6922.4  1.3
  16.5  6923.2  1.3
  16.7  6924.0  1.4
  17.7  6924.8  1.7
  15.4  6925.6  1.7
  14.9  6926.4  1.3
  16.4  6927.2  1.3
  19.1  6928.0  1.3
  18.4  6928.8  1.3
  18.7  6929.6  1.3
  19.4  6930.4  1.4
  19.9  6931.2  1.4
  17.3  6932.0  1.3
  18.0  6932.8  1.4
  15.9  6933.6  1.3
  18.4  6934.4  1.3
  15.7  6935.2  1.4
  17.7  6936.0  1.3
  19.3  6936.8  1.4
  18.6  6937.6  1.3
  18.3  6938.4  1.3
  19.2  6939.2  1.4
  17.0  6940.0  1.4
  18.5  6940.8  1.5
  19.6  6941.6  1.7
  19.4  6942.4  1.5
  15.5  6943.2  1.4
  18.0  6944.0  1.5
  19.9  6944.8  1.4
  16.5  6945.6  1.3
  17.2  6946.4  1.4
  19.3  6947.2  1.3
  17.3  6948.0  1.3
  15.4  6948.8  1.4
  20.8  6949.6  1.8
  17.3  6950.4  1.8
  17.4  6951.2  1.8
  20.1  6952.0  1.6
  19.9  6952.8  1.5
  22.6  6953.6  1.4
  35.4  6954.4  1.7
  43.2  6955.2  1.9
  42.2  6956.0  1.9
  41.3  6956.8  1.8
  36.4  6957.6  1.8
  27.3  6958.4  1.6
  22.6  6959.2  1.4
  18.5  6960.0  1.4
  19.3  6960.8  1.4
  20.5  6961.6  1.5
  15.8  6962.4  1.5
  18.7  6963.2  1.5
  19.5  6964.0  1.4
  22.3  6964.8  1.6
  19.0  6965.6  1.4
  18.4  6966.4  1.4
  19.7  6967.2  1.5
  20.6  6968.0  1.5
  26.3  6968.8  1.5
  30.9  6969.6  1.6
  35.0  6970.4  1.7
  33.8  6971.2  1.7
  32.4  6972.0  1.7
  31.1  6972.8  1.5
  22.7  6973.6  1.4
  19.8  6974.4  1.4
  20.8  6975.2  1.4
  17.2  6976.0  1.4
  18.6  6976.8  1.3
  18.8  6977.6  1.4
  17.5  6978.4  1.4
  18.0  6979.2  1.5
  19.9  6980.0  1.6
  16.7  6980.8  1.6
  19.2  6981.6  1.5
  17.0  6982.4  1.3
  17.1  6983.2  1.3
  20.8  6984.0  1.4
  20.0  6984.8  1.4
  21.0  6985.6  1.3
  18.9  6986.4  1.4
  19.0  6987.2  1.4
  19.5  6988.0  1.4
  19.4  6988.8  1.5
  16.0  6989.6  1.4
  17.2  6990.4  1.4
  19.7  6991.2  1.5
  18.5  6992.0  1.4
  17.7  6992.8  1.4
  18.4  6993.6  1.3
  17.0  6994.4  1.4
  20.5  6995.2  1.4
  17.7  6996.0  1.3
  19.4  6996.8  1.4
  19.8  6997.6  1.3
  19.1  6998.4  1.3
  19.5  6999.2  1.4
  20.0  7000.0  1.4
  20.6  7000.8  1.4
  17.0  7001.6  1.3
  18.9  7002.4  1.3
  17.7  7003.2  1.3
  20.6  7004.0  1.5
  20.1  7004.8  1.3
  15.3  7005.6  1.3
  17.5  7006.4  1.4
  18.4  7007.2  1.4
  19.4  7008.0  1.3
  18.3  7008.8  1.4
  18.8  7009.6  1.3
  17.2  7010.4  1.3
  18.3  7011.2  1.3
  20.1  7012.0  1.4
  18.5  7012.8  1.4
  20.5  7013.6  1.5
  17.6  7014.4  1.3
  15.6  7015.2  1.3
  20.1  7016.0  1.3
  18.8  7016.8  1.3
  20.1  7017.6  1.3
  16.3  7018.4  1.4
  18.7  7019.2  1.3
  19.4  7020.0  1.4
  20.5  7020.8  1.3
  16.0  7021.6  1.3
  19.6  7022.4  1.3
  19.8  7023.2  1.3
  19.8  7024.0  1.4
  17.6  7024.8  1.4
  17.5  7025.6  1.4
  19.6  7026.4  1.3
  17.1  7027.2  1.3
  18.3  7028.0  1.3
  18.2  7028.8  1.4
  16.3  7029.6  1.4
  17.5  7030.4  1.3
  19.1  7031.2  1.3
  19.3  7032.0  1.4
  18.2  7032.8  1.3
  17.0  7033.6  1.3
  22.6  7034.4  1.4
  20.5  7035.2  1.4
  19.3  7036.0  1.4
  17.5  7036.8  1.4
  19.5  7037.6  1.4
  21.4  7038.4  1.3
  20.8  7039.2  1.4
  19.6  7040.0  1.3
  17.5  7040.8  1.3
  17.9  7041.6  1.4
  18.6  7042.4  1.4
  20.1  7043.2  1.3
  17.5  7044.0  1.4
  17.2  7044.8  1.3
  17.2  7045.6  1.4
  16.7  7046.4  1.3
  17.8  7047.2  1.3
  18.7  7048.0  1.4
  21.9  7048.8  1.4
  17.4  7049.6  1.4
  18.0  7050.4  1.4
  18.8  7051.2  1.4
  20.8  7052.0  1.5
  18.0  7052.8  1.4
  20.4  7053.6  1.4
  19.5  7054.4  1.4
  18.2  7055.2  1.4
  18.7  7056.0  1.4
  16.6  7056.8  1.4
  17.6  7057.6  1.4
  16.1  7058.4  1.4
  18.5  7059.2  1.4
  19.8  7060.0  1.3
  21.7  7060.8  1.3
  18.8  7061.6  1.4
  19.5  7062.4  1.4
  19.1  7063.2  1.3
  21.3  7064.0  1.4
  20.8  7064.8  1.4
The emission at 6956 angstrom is [S II]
